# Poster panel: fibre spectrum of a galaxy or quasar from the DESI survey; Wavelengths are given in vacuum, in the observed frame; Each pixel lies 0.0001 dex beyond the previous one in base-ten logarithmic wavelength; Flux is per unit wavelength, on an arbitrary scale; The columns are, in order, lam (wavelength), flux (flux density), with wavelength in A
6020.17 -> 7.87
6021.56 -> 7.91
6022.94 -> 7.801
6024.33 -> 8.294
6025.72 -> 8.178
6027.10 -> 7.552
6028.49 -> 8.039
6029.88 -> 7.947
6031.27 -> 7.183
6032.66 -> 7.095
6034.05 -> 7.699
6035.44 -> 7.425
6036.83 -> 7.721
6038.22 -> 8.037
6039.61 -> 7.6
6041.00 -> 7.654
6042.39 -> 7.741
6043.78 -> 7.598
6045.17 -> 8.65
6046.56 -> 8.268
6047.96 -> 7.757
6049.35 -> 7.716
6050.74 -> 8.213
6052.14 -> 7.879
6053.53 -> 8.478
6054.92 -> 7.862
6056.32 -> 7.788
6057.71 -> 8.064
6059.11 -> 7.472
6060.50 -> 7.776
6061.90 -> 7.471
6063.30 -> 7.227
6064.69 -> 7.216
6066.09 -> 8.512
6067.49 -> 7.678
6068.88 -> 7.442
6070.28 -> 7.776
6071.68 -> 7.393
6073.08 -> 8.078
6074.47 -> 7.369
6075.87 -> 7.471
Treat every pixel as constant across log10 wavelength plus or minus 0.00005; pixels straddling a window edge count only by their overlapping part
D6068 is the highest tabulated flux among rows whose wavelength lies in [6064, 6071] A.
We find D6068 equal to 8.512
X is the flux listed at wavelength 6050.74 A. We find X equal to 8.213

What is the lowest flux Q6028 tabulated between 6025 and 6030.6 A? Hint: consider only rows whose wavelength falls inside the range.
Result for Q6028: 7.552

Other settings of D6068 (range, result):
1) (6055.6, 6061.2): 8.064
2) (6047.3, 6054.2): 8.478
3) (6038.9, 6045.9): 8.65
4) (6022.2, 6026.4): 8.294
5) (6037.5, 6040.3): 8.037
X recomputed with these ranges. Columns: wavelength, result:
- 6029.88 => 7.947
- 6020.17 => 7.87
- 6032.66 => 7.095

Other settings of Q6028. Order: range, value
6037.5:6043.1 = 7.6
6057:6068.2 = 7.216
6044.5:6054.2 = 7.716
